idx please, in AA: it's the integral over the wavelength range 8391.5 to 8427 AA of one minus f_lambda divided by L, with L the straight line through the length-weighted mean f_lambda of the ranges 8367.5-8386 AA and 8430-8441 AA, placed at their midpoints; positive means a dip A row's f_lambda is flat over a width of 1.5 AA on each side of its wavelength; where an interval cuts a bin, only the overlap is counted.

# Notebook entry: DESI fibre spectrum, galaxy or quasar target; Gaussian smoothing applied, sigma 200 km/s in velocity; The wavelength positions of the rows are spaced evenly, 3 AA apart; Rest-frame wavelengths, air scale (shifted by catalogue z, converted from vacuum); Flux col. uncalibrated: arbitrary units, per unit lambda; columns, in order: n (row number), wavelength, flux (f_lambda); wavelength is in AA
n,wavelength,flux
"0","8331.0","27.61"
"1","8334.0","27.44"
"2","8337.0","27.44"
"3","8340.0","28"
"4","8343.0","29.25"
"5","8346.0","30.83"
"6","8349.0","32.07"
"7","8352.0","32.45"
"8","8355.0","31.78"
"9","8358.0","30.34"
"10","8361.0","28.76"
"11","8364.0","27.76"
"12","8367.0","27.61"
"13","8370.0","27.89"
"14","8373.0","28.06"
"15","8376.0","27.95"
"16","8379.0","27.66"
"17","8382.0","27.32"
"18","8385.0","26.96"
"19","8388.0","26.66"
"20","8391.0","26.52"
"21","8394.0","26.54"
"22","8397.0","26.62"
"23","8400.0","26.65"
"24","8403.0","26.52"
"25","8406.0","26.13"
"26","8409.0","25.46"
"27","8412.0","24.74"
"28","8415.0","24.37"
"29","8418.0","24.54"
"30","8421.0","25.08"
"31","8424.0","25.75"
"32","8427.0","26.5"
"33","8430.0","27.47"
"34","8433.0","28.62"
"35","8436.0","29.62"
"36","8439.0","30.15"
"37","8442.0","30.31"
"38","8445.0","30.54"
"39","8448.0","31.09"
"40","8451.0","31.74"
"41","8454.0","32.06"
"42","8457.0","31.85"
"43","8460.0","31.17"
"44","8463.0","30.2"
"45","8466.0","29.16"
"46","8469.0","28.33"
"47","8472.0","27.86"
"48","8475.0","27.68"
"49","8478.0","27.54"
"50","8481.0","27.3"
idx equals 3.5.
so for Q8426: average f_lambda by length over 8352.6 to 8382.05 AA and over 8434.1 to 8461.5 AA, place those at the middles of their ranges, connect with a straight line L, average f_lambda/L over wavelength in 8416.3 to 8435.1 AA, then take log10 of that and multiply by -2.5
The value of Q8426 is 0.150 mag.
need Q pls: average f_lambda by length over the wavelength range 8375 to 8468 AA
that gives 27.9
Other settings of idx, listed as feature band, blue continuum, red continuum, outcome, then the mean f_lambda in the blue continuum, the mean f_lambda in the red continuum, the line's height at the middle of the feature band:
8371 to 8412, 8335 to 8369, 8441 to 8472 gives 4.3 AA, 29.6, 30.5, 29.9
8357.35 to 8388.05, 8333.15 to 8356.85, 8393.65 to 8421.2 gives 0.2 AA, 30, 25.7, 28.1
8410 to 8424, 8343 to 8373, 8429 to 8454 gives 2.4 AA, 29.8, 30.1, 30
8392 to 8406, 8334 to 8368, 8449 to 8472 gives 1.6 AA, 29.6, 30.5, 30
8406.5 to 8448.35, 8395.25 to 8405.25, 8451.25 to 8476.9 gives 1.0 AA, 26.6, 29.8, 28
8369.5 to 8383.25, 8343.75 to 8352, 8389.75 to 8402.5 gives 0.4 AA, 31.4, 26.6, 28.6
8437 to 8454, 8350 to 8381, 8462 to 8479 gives -1.3 AA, 29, 28.4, 28.6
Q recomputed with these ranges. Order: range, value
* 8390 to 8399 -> 26.6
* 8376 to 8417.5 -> 26.3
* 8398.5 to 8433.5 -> 25.9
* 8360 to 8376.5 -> 28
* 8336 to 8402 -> 28.4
